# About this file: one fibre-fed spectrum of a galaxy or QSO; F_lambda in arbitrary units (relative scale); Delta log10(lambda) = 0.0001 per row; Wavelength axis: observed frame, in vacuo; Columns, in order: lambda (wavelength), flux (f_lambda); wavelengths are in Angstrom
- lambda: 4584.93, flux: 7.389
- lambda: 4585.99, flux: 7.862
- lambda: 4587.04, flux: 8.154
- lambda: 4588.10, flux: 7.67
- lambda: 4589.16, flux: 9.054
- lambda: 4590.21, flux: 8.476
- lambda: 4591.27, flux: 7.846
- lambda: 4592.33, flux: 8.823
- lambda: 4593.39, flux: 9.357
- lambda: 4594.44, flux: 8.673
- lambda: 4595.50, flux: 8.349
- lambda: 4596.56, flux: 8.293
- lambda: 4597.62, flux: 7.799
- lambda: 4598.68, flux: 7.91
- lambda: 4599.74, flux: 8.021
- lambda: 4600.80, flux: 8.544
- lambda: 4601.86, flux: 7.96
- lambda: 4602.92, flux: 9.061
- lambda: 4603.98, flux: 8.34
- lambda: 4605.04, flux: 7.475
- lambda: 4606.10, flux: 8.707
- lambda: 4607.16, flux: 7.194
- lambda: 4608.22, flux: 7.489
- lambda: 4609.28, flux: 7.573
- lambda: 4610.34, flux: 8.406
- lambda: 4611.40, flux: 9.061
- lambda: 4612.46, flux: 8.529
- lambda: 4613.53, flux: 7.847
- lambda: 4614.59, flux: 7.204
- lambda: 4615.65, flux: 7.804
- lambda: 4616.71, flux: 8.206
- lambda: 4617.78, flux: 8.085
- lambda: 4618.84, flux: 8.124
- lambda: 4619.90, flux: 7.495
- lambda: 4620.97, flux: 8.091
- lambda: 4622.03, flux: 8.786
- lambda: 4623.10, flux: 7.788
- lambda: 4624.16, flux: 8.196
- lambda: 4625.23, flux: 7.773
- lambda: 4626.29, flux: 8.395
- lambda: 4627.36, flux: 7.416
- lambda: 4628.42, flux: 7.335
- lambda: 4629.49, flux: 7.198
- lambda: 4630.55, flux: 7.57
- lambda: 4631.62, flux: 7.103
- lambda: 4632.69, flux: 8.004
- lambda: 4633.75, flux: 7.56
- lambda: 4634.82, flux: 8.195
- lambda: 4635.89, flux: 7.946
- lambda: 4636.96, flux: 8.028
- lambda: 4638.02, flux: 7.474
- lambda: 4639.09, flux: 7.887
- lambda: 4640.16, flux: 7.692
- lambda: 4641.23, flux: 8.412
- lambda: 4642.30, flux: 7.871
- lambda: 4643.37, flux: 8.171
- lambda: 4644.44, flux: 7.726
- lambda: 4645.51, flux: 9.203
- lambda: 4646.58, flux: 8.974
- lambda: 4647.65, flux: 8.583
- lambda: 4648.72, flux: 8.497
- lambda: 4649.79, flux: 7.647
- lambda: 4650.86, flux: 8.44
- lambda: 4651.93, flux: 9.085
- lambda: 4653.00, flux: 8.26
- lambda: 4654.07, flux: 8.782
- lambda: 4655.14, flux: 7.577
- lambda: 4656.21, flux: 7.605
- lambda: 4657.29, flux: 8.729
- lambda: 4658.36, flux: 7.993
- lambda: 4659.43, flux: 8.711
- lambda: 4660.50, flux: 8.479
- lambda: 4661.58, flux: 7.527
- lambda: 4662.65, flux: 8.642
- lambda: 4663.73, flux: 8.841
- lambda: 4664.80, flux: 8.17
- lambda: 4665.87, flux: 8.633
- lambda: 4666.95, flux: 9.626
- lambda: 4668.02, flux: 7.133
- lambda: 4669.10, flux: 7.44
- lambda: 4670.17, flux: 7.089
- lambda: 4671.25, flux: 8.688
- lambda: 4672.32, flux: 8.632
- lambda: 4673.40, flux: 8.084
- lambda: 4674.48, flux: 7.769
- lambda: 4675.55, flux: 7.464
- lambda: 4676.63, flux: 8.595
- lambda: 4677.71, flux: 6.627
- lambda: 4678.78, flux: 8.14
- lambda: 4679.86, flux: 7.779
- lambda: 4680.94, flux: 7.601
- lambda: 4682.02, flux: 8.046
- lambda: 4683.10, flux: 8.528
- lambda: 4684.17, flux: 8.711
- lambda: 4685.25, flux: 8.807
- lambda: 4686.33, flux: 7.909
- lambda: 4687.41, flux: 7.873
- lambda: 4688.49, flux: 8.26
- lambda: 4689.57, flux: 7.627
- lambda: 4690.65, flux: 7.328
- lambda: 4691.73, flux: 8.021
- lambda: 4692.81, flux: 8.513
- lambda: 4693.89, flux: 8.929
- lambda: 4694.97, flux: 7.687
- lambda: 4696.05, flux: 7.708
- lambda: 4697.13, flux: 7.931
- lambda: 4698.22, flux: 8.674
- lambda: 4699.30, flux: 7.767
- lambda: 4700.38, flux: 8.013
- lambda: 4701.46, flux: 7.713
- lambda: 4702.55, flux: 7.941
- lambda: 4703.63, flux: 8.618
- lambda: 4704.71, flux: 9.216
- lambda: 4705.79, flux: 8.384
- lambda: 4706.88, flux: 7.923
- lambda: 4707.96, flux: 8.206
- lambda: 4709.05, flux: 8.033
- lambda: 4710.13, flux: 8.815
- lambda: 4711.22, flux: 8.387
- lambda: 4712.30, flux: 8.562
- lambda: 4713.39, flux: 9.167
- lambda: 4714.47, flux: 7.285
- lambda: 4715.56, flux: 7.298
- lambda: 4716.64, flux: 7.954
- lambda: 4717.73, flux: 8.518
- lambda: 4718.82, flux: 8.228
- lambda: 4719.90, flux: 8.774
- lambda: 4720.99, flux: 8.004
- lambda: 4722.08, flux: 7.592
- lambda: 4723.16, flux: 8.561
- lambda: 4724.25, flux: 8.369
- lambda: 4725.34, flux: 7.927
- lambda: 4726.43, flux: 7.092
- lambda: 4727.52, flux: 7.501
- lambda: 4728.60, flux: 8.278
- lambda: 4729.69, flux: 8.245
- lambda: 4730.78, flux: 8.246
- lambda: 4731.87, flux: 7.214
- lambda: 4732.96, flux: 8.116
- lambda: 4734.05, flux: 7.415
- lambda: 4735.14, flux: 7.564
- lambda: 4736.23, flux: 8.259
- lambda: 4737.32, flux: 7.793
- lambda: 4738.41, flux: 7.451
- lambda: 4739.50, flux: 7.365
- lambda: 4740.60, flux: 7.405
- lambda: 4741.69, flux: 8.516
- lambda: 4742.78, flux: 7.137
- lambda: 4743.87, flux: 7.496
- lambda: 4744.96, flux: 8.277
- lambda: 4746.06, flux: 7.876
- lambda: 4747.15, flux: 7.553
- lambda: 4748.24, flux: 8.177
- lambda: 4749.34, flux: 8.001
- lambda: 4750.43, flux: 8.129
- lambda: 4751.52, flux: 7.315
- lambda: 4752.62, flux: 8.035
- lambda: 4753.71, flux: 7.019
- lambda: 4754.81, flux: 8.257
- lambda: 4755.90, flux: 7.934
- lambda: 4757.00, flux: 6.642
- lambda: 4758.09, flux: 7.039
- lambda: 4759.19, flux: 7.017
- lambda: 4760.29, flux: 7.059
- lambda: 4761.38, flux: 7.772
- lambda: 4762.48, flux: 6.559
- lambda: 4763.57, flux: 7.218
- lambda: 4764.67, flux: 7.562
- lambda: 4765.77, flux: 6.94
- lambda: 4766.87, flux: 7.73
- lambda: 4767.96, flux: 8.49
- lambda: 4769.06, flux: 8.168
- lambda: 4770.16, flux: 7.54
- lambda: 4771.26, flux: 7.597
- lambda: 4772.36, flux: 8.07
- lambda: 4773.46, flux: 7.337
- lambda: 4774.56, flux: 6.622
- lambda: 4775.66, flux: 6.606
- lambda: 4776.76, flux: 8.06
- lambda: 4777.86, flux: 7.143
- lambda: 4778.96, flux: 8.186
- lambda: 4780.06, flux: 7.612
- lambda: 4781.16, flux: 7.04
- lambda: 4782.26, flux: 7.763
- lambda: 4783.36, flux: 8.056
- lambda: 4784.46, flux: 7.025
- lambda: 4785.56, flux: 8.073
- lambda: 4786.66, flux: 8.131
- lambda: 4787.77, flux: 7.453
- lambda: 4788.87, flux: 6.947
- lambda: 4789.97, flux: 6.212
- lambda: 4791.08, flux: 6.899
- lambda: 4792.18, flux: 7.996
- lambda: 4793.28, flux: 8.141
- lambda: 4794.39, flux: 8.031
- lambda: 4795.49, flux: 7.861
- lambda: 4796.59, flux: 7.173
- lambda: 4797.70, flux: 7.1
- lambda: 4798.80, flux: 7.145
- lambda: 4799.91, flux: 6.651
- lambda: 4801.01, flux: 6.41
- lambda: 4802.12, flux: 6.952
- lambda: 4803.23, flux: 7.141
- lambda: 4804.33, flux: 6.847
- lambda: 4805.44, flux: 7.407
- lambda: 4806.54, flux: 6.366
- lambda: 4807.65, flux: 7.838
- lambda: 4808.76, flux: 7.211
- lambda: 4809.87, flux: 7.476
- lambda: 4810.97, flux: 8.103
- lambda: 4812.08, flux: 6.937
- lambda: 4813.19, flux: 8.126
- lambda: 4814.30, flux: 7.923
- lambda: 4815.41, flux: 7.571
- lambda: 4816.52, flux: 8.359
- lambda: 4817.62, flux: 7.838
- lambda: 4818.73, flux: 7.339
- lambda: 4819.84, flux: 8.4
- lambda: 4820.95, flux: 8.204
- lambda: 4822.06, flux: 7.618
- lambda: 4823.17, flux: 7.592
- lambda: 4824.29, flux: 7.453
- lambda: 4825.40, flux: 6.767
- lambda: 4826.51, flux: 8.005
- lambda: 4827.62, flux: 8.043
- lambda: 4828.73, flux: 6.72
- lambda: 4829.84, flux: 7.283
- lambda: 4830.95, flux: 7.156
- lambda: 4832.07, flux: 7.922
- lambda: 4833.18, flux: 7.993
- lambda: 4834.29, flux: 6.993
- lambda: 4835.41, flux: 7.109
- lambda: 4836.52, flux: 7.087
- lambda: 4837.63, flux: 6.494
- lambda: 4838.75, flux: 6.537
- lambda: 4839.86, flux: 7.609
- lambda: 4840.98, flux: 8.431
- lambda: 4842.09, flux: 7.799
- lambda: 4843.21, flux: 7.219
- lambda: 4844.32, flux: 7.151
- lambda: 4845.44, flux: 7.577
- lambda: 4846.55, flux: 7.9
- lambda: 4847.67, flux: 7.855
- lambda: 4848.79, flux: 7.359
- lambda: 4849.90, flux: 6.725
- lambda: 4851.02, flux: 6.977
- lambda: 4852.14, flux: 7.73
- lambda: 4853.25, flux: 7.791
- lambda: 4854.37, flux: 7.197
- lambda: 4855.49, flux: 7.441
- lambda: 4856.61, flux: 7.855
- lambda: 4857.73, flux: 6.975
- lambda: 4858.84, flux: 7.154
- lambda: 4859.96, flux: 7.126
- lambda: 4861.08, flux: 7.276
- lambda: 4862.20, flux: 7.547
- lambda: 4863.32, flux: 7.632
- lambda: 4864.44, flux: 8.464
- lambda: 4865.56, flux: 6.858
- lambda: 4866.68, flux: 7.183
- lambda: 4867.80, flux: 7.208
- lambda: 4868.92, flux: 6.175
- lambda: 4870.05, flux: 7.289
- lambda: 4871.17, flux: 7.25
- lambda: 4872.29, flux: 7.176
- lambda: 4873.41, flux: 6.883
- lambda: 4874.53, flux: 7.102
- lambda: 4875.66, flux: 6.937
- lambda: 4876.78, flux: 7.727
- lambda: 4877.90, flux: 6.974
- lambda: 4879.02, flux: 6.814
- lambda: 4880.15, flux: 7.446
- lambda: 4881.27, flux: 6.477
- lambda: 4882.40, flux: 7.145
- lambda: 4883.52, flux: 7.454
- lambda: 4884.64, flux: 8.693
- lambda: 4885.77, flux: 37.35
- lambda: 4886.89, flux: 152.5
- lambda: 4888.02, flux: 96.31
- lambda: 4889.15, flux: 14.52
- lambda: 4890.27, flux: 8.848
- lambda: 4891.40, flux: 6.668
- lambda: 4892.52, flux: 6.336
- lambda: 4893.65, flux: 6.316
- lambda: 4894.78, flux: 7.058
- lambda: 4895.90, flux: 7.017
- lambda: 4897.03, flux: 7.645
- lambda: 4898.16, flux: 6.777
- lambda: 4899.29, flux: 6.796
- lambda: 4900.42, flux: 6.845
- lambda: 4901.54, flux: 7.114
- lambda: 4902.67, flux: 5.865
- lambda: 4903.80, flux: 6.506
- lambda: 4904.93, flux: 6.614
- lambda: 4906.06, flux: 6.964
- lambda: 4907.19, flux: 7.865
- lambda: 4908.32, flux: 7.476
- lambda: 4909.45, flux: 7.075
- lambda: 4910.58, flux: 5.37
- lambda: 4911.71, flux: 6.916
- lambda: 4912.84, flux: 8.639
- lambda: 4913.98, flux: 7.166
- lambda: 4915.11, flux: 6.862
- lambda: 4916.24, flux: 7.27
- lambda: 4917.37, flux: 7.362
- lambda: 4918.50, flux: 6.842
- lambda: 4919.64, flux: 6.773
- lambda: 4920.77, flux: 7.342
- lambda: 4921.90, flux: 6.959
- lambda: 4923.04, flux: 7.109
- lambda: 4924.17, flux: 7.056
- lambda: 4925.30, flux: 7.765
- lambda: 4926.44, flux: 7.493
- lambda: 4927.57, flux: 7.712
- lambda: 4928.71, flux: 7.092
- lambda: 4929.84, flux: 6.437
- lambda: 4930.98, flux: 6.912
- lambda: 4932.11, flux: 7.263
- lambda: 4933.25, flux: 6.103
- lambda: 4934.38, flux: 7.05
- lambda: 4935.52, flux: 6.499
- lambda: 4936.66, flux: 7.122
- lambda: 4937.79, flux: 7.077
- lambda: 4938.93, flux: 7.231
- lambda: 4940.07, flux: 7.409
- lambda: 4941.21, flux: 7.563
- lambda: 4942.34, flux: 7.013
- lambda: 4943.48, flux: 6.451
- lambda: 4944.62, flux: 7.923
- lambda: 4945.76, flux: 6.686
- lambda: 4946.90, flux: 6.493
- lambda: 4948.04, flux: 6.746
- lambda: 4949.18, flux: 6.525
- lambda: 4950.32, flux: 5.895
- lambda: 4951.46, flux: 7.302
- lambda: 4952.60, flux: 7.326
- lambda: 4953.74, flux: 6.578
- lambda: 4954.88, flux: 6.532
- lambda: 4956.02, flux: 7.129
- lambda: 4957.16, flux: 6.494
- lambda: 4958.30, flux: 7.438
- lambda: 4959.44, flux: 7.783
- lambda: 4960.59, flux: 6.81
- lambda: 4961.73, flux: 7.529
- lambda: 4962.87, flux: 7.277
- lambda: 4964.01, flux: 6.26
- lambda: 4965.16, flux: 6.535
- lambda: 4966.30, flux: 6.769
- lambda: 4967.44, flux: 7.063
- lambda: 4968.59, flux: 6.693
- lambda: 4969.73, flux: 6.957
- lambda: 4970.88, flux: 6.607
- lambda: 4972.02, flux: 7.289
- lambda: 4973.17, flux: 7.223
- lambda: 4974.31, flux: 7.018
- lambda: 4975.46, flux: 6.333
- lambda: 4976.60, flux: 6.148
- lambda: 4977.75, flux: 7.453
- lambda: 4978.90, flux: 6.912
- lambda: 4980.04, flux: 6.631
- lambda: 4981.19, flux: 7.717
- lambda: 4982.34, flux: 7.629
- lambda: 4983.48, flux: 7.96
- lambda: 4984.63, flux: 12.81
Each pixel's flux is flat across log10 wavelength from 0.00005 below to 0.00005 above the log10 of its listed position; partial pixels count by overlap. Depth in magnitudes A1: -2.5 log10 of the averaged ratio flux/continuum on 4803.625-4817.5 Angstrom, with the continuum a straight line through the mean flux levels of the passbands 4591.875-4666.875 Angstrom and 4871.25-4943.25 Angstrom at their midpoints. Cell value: 0.33 mag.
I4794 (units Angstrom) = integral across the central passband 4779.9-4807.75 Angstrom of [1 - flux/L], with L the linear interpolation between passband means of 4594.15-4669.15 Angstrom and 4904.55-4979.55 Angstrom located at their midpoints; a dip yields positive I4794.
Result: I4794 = 0.8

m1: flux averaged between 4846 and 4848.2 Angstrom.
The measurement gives 7.86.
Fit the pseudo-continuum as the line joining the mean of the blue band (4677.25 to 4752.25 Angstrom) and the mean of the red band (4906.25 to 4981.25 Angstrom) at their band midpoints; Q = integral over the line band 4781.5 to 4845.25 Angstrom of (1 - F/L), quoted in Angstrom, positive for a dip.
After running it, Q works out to 1.1 Angstrom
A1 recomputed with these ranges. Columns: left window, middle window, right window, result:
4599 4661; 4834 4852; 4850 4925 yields 0.41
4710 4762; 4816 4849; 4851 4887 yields 0.32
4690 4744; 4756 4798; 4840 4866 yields 0.05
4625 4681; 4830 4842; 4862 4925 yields 0.44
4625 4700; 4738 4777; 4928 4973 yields 0.02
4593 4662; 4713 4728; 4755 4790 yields -0.05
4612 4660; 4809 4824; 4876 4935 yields 0.36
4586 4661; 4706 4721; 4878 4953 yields 0.10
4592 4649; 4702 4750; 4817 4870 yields -0.03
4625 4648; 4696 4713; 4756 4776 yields -0.09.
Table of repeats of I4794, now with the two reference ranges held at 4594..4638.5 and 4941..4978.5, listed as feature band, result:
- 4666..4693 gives -0.8 Angstrom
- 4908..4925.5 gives -0.2 Angstrom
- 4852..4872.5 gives -0.4 Angstrom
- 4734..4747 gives -0.2 Angstrom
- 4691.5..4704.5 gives -0.7 Angstrom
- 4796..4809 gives 0.7 Angstrom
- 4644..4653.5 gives -0.8 Angstrom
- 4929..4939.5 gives 0.2 Angstrom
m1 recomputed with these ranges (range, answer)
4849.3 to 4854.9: 7.29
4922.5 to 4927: 7.36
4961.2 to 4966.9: 6.88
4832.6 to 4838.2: 7.14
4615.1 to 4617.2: 8.01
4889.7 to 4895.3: 7.06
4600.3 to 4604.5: 8.47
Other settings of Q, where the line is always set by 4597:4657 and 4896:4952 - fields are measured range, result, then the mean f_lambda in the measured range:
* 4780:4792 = 0.1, 7.39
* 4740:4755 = -0.3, 7.78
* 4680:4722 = -2.1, 8.17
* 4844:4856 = -0.3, 7.43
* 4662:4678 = -0.5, 8.11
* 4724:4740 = -0.2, 7.78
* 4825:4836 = -0.1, 7.41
